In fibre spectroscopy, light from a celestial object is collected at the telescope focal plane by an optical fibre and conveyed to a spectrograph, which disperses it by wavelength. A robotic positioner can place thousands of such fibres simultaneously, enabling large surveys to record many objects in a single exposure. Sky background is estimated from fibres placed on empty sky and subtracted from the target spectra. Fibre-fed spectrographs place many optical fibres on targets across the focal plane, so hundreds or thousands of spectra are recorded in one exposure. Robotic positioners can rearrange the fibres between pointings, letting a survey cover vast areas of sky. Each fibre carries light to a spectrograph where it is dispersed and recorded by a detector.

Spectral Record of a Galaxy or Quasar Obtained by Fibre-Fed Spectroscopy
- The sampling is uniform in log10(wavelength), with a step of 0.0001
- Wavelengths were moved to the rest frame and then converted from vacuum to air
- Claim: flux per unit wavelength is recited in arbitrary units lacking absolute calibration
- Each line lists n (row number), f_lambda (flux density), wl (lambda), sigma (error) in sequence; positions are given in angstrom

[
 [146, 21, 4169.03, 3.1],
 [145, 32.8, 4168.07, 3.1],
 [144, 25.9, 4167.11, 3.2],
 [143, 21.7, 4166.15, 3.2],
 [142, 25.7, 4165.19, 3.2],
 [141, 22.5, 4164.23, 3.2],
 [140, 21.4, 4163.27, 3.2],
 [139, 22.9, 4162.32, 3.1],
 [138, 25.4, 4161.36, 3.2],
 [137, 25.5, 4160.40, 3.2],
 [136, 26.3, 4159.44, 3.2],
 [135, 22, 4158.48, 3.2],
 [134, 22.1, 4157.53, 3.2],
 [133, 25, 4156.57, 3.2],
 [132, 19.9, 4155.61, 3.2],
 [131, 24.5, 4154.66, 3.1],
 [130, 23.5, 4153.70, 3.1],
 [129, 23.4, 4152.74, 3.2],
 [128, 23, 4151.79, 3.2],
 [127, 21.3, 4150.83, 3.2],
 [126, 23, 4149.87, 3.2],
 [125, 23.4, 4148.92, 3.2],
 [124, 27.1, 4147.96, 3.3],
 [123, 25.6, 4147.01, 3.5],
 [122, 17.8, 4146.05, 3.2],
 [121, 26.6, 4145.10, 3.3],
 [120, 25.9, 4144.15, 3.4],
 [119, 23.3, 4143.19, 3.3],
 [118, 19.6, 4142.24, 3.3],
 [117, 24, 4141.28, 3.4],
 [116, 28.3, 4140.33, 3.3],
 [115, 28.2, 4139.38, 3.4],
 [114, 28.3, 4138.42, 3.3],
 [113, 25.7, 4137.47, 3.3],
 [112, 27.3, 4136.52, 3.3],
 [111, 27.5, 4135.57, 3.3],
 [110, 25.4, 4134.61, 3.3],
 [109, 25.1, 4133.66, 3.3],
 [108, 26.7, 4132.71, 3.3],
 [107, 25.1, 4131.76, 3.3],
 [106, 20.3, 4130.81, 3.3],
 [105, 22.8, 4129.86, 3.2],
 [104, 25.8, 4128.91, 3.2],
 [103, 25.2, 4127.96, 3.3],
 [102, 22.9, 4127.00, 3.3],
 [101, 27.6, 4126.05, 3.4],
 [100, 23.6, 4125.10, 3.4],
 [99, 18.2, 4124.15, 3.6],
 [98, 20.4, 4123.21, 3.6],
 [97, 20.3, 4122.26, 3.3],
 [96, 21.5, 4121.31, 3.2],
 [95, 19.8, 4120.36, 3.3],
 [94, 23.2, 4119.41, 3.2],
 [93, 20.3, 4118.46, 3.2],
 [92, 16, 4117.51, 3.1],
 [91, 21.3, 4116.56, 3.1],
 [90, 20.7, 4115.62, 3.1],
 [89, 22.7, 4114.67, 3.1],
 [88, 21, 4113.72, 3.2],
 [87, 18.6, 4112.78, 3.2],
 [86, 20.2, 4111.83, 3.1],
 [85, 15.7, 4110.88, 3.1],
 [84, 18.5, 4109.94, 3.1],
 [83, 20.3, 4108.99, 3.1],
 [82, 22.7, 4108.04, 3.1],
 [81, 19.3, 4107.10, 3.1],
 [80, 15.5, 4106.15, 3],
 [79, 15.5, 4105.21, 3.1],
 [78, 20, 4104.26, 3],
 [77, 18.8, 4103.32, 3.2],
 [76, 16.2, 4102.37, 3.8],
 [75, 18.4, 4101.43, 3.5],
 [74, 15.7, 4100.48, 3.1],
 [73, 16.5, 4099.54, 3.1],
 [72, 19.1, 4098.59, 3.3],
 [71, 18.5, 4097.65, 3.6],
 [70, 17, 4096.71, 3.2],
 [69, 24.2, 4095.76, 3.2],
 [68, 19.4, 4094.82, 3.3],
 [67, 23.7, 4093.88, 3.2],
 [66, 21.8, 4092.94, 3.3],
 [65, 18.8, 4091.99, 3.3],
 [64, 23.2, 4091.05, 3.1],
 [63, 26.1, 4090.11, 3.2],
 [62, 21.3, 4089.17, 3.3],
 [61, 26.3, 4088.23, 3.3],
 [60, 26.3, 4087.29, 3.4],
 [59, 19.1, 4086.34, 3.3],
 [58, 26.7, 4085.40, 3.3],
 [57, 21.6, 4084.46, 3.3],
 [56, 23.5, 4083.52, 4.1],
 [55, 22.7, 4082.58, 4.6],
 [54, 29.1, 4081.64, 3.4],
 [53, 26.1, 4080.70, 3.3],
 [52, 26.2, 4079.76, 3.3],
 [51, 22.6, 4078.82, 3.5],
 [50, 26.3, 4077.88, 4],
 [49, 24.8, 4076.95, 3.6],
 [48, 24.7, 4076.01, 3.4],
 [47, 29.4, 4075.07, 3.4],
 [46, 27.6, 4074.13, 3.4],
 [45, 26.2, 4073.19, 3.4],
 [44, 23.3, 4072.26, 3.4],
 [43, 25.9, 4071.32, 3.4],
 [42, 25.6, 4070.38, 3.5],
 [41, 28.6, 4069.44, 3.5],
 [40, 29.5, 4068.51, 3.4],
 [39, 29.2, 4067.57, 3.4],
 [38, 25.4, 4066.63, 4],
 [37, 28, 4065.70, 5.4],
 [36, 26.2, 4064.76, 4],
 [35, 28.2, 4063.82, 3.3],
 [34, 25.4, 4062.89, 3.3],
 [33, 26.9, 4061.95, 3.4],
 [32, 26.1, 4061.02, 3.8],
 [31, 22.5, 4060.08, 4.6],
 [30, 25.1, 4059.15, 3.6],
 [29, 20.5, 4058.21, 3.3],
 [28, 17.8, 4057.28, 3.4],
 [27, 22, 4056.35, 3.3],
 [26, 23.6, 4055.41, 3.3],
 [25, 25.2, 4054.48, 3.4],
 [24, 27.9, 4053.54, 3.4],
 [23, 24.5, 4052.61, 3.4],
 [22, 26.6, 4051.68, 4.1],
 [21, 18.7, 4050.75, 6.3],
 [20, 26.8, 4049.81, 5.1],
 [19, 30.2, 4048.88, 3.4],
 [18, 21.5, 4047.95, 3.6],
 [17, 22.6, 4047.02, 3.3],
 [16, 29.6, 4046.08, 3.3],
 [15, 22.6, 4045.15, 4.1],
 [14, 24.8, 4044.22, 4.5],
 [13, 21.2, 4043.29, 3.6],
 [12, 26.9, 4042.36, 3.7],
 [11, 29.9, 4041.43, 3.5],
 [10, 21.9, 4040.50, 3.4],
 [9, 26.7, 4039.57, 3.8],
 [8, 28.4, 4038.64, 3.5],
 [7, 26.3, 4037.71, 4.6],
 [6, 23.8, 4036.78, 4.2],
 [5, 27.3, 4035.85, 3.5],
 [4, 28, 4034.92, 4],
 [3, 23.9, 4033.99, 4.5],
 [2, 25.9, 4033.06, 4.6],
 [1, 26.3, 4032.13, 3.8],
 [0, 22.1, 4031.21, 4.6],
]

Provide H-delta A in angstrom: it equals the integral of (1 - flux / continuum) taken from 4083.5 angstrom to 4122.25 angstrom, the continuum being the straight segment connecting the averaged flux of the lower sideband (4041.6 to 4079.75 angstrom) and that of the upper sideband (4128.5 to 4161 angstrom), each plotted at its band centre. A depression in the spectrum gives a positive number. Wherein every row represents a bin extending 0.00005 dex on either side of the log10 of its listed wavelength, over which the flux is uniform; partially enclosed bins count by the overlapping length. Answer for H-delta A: 7.1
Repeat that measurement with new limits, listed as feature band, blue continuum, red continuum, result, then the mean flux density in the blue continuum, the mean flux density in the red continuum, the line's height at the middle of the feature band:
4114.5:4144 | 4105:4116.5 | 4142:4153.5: -2.8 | 19.4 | 23.4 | 21.4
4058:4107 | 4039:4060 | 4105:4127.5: -2.0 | 24.4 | 20.3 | 22.4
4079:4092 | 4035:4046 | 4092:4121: -1.7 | 25.7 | 19.4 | 21.4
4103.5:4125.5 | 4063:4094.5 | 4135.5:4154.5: 4.5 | 25.2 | 24.6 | 24.9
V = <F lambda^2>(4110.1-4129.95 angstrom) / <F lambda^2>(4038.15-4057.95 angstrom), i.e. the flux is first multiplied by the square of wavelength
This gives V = 0.89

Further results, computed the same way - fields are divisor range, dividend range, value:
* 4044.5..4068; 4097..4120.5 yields 0.78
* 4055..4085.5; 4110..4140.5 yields 0.93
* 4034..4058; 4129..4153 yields 1.03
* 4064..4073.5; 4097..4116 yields 0.71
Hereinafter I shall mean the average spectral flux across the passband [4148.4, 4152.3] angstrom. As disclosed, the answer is 22.7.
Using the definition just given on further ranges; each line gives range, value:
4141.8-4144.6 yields 22.9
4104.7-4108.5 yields 18.3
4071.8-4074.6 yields 25.8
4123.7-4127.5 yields 23.1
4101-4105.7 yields 17.8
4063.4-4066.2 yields 27.4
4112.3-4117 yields 20.9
